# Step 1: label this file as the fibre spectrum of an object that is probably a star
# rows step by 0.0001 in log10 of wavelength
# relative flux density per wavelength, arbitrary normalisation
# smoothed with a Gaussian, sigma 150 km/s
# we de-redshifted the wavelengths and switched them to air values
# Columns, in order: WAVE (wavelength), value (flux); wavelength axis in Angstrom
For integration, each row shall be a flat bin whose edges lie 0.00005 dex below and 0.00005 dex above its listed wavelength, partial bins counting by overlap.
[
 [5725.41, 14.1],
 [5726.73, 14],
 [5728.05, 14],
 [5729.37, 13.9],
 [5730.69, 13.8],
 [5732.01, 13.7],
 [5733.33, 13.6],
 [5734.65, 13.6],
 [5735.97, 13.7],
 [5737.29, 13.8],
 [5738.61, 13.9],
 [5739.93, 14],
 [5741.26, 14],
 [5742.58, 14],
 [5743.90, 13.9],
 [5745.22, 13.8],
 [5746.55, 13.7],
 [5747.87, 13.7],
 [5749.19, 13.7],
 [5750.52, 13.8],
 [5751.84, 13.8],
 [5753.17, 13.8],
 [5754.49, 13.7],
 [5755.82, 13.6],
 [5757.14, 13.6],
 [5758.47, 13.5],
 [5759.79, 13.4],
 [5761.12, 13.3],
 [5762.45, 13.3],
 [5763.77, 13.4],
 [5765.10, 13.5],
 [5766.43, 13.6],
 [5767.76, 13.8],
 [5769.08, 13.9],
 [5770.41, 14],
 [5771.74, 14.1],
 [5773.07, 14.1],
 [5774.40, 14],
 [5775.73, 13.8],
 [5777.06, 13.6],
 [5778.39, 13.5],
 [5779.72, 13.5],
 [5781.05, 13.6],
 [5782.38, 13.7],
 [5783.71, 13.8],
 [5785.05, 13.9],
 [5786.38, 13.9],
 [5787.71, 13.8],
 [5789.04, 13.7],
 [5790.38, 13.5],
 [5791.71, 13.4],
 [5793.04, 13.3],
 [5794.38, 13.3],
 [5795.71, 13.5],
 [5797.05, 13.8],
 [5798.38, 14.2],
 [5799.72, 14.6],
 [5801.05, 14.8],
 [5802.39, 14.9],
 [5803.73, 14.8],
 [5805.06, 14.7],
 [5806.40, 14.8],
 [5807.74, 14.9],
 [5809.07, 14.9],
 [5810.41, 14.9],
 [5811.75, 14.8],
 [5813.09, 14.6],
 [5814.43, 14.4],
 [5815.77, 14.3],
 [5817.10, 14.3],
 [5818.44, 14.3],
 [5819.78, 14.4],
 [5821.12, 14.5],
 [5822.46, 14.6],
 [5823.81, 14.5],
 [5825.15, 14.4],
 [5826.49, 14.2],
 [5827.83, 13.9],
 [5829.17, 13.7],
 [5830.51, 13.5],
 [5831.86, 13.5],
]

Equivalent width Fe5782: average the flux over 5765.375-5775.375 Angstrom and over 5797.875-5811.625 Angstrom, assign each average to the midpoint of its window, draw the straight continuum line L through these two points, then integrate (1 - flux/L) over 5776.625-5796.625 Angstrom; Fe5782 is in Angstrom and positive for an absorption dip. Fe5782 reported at 0.98 Angstrom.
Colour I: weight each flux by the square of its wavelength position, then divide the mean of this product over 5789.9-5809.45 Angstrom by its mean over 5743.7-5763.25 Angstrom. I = 1.06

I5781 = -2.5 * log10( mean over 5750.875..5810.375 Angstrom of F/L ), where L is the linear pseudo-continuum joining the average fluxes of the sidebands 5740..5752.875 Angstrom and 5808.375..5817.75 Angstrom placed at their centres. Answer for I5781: 0.03 mag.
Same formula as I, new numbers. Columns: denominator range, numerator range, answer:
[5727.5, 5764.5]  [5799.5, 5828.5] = 1.09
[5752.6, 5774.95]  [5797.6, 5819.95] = 1.09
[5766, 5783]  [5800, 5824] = 1.07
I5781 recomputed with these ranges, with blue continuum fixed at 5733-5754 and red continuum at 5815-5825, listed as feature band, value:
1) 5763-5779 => 0.019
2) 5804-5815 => -0.032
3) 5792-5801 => 0.030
